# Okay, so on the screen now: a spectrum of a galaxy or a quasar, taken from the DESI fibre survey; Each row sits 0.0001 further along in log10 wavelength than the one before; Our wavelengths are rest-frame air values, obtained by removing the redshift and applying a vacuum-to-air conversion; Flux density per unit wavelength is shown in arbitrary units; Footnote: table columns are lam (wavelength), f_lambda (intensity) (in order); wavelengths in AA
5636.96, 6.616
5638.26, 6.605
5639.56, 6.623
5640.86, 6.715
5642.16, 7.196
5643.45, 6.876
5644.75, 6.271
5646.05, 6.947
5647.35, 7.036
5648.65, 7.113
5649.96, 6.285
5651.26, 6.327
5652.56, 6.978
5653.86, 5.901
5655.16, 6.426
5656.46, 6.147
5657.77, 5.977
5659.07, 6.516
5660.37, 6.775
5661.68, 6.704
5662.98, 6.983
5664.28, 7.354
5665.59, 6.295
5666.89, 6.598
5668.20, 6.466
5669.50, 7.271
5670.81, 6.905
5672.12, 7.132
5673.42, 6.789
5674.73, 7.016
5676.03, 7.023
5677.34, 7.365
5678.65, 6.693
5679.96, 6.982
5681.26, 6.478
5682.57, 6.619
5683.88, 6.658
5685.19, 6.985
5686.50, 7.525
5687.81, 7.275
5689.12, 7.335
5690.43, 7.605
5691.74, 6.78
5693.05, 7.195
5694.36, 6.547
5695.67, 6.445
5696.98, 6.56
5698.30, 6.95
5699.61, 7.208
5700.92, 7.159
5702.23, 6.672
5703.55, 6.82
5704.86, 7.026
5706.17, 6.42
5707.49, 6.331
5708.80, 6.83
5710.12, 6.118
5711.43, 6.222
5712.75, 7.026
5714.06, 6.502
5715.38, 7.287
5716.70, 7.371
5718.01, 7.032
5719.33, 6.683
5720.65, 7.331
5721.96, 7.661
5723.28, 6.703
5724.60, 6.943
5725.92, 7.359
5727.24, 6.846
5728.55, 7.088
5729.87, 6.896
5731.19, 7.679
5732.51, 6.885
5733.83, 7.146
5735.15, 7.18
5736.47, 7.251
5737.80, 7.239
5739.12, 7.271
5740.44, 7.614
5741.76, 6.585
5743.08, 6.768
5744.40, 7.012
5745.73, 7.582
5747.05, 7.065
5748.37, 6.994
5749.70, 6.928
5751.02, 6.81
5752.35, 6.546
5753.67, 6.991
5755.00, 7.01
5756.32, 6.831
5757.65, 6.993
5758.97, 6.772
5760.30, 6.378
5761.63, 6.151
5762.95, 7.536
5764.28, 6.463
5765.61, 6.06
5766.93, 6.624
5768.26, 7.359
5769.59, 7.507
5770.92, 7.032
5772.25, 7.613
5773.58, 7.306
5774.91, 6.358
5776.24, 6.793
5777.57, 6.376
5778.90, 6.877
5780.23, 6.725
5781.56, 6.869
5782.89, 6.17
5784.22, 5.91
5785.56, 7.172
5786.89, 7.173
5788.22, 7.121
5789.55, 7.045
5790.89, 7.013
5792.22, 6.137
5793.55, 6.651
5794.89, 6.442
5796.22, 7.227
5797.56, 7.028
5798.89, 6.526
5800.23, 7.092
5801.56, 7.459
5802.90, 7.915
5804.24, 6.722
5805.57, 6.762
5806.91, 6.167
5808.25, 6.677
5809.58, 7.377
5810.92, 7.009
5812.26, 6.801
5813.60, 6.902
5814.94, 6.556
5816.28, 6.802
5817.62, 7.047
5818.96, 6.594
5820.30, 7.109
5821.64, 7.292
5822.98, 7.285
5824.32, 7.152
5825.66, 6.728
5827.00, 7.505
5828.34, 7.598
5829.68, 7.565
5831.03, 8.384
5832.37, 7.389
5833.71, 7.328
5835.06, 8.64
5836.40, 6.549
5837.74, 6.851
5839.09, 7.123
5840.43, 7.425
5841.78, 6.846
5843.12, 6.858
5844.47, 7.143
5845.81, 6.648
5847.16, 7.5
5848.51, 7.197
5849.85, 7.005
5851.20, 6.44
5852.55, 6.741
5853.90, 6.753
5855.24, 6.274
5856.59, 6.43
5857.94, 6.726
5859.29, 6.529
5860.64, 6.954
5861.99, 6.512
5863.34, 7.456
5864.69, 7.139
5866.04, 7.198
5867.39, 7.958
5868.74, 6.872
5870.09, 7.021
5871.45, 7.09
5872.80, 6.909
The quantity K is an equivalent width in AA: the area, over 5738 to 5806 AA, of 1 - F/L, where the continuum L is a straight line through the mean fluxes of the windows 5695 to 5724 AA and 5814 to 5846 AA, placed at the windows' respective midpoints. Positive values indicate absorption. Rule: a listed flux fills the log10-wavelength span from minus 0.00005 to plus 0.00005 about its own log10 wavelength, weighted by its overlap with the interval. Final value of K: 1.2 AA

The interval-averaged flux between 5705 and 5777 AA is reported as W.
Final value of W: 6.94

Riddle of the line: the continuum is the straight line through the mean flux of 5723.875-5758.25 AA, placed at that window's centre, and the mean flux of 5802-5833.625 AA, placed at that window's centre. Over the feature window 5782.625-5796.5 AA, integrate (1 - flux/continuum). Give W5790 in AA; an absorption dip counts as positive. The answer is 0.69 AA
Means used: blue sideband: 7.06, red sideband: 7.11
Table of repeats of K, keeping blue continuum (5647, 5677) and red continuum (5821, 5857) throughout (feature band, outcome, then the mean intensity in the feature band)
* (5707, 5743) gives -0.8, 7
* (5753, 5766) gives 0.4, 6.73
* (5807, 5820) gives 0.4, 6.84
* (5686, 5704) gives -0.6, 7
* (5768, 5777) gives -0.2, 7.12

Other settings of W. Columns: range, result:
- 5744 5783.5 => 6.86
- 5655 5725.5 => 6.85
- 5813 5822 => 6.88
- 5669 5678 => 7.06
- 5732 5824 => 6.91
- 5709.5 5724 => 6.91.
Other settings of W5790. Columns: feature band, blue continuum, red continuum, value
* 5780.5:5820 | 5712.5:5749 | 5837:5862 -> 0.65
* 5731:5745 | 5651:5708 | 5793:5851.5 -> -0.43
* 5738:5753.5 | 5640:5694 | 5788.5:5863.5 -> -0.26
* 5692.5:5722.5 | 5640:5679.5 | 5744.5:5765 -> -0.16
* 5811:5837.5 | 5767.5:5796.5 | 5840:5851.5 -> -0.96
